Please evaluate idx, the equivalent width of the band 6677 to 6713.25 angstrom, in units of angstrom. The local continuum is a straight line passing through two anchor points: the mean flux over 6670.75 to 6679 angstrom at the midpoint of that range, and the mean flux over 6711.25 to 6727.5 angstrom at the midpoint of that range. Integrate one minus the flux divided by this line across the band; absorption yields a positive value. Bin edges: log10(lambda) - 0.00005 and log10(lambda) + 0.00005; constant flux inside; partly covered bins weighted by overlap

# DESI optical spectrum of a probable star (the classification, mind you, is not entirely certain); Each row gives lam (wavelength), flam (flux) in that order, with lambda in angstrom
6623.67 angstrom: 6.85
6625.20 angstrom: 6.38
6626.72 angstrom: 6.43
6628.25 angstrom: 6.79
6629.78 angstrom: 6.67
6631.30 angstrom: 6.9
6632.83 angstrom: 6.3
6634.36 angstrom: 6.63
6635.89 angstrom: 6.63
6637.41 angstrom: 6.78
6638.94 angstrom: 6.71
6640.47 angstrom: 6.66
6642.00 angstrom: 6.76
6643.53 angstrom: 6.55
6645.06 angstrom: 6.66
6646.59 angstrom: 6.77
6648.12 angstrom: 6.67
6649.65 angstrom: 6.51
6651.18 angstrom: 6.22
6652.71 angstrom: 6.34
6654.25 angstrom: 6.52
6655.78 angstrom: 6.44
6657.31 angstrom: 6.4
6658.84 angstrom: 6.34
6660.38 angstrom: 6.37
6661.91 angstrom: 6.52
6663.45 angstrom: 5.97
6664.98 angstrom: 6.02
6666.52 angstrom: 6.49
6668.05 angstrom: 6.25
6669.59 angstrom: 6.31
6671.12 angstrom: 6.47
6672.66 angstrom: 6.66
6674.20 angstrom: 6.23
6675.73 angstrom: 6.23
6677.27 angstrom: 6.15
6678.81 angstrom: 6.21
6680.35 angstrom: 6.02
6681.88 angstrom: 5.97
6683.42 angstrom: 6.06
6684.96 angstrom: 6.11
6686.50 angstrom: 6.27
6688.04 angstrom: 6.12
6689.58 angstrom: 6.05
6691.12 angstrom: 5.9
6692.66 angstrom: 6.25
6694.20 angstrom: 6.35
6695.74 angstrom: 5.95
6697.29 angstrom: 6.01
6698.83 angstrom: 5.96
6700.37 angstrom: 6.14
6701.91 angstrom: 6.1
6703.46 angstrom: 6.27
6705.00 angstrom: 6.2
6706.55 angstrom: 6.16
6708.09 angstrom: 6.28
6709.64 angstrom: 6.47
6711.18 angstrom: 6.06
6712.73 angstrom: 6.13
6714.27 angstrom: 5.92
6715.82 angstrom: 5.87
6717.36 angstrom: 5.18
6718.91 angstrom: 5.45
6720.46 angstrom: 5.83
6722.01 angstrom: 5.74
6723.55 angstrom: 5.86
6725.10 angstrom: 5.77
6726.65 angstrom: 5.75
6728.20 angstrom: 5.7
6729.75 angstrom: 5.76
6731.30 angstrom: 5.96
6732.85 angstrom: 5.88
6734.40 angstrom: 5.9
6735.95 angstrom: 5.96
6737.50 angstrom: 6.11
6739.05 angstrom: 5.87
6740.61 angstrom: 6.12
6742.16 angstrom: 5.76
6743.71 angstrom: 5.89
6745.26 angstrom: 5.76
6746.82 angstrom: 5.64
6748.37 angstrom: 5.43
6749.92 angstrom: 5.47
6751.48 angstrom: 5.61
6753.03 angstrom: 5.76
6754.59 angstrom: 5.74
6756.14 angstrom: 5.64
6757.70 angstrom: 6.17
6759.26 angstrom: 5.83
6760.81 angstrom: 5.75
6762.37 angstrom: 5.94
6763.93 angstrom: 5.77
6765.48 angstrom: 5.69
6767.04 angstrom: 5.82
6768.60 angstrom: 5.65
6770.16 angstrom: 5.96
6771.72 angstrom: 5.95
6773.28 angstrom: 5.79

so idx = -0.4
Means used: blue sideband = 6.32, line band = 6.13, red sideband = 5.76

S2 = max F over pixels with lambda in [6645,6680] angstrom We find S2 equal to 6.77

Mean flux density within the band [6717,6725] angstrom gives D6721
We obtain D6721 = 5.65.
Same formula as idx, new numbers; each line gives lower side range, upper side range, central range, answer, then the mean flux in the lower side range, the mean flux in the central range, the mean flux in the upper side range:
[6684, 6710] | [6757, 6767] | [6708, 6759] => 1.33 angstrom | 6.15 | 5.82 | 5.85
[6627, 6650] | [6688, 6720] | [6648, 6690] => 0.61 angstrom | 6.66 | 6.28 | 6.03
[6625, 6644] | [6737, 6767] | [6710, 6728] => 0.70 angstrom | 6.64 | 5.79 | 5.78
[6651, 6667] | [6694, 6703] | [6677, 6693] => 0.16 angstrom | 6.33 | 6.1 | 6.07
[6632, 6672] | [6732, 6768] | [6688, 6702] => 0.22 angstrom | 6.47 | 6.08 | 5.8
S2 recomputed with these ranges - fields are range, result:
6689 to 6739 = 6.47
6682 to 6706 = 6.35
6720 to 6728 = 5.86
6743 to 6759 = 6.17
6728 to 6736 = 5.96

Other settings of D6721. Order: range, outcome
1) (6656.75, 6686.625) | 6.25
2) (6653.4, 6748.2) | 6.06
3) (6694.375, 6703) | 6.06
